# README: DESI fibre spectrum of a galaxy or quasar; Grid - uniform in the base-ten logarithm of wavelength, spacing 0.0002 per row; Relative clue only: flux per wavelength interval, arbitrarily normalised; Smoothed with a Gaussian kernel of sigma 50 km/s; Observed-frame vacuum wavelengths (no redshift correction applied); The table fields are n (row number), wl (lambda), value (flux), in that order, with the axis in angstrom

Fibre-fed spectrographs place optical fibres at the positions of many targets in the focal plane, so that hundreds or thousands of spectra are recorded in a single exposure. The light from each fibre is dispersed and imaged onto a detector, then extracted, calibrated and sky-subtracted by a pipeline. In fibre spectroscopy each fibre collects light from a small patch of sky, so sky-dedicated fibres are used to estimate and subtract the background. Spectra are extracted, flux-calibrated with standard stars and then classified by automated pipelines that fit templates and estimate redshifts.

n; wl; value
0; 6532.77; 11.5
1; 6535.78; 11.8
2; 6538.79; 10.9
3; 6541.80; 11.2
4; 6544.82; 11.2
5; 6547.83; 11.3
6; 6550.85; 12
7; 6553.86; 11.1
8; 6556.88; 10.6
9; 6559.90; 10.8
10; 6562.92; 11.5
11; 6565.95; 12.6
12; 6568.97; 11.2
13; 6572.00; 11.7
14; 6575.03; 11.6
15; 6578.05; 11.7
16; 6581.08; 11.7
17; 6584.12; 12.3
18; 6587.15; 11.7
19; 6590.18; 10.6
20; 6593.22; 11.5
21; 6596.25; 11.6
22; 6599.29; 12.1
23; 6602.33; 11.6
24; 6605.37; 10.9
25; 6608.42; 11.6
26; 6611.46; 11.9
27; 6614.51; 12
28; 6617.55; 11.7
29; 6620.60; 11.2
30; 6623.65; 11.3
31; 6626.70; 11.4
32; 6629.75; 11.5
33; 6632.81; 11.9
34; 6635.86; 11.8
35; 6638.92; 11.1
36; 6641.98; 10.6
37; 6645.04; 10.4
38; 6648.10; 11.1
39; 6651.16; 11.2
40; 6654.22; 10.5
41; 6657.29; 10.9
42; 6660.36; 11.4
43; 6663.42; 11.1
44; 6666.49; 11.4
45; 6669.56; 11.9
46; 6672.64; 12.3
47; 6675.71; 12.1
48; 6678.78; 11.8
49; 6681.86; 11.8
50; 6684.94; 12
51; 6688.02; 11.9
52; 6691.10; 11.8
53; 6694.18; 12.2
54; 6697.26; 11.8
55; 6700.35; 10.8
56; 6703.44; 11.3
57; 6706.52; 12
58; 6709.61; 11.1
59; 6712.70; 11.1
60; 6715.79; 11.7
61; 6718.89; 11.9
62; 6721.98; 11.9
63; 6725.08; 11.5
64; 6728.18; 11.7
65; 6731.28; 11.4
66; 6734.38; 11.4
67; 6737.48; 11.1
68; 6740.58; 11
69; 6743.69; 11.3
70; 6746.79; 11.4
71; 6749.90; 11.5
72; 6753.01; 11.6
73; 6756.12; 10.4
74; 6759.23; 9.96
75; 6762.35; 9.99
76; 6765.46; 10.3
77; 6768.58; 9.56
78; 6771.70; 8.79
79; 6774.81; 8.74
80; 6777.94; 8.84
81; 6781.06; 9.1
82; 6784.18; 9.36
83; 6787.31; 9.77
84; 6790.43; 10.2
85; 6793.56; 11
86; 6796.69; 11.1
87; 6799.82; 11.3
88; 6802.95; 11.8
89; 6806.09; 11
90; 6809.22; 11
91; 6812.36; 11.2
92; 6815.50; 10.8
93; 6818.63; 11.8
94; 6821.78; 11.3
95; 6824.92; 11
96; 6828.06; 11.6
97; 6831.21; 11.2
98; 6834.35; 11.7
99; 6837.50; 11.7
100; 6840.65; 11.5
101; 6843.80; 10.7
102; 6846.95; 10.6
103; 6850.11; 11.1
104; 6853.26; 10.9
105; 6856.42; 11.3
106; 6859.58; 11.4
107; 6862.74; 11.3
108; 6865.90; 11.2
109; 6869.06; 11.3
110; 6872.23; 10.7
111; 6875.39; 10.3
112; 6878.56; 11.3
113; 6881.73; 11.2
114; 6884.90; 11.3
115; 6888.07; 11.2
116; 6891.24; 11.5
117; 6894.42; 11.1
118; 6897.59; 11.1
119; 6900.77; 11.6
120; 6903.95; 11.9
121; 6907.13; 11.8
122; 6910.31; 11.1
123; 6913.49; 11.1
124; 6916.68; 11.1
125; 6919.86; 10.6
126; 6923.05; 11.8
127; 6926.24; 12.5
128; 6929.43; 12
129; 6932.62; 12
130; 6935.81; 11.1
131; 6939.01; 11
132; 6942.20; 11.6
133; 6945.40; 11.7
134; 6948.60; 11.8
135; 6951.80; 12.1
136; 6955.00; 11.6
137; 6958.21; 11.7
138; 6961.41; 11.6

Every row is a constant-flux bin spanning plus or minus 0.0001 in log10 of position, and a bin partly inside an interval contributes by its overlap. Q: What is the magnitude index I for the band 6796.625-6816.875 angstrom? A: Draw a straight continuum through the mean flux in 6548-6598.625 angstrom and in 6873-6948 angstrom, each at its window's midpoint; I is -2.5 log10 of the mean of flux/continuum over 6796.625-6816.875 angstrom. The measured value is 0.02 mag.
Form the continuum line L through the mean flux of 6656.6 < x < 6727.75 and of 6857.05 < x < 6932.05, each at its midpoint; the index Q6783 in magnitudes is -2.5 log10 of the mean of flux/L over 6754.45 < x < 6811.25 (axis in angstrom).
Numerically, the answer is 0.138 mag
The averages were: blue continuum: 11.6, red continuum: 11.3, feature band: 10.1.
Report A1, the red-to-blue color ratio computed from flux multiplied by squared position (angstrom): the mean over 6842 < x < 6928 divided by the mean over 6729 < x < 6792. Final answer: 1.1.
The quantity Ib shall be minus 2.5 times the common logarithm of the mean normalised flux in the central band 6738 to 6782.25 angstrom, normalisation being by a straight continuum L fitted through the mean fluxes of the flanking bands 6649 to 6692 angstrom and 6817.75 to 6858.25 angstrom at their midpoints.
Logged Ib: 0.12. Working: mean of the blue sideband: 11.6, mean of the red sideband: 11.3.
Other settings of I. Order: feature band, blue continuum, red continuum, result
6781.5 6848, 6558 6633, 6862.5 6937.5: 0.04 mag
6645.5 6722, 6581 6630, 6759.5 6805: -0.07 mag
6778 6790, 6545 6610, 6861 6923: 0.20 mag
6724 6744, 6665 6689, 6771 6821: -0.02 mag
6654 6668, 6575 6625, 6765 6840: 0.02 mag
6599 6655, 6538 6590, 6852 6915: 0.01 mag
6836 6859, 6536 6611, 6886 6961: 0.04 mag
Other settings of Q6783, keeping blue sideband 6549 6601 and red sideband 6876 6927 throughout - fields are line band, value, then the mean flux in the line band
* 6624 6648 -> 0.03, 11.2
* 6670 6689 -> -0.05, 12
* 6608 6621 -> -0.02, 11.7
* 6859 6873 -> 0.02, 11.2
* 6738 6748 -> 0.02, 11.2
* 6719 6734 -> -0.02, 11.6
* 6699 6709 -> 0.01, 11.4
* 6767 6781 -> 0.26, 8.99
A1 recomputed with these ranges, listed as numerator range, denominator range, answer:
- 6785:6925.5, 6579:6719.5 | 1.03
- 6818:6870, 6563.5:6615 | 1.04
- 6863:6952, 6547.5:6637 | 1.08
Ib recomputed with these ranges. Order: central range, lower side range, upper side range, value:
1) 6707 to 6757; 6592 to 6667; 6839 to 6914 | -0.01 mag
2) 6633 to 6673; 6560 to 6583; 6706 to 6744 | 0.03 mag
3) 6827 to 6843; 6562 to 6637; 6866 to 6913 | -0.02 mag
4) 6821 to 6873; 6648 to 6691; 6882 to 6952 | 0.03 mag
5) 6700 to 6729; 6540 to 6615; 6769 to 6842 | -0.05 mag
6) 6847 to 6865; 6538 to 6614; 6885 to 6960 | 0.04 mag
